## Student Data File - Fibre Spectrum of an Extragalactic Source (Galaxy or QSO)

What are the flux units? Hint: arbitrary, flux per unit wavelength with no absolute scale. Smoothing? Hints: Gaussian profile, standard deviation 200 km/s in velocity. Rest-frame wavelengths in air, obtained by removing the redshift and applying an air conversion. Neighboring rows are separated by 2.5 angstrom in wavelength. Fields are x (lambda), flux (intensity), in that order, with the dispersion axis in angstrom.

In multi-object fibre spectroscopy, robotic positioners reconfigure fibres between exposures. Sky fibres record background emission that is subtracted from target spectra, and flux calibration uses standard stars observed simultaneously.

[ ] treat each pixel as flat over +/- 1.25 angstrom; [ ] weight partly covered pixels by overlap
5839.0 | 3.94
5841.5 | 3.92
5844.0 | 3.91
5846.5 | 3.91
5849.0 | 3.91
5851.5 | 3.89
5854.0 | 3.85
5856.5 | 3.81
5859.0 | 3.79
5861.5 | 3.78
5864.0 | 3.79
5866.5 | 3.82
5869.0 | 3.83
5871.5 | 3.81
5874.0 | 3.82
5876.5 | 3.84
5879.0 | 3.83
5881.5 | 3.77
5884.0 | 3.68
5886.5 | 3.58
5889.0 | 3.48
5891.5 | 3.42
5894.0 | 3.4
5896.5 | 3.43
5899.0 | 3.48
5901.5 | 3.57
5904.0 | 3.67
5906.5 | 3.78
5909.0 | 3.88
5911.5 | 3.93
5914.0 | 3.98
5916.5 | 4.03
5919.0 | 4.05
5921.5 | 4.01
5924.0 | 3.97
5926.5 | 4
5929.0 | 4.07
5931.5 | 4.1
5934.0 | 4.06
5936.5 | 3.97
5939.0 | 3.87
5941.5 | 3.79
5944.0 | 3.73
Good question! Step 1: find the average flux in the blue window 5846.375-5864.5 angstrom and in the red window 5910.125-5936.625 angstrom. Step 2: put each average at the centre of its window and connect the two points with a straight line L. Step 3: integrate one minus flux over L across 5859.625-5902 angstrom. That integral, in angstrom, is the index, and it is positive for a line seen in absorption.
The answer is 2.5 angstrom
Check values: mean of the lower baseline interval 3.84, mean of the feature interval 3.67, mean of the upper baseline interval 4.02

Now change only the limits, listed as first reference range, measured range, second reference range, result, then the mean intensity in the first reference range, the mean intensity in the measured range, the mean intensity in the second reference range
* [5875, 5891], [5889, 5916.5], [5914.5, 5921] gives 1.6 angstrom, 3.69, 3.66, 4.03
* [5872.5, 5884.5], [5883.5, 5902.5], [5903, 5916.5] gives 1.6 angstrom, 3.8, 3.5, 3.87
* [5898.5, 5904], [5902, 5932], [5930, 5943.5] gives -1.7 angstrom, 3.56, 3.94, 3.95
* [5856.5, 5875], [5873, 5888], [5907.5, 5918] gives 0.4 angstrom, 3.81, 3.75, 3.95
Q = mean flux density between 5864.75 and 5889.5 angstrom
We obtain 3.75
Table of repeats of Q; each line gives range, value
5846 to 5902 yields 3.72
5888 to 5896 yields 3.43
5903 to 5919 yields 3.89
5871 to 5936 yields 3.8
